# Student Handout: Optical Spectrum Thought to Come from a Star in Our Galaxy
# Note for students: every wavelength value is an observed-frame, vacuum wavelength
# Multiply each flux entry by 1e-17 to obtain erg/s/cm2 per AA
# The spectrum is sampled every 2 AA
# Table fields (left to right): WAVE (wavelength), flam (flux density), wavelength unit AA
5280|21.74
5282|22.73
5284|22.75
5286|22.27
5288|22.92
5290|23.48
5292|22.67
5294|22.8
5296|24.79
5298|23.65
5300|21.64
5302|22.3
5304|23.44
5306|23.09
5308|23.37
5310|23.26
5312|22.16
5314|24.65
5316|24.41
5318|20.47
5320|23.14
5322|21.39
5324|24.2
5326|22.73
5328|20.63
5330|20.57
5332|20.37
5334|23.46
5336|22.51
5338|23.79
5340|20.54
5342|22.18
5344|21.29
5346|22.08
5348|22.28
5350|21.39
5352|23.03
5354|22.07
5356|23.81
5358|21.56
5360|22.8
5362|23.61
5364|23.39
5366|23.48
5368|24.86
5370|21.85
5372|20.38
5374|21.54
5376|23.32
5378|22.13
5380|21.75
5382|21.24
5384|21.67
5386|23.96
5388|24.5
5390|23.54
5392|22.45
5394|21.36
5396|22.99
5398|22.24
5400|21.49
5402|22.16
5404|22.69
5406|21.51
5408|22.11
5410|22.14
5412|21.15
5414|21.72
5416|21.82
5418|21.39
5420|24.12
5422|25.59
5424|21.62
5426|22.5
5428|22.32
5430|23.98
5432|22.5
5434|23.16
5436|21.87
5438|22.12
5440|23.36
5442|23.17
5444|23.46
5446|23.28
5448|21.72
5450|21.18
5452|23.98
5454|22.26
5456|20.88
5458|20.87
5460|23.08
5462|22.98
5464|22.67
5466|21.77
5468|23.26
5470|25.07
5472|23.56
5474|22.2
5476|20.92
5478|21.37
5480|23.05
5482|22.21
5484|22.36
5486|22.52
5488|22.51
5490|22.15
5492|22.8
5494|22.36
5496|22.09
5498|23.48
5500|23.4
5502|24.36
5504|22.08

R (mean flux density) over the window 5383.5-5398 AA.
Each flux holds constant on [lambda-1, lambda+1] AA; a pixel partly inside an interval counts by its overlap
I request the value 22.9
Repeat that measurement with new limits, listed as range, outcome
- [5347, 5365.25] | 22.7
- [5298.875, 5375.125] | 22.5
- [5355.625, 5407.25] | 22.5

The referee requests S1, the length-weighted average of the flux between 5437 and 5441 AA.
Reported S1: 22.7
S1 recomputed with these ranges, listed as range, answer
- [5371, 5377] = 21.7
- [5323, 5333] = 21.7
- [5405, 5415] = 21.7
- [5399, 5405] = 22.1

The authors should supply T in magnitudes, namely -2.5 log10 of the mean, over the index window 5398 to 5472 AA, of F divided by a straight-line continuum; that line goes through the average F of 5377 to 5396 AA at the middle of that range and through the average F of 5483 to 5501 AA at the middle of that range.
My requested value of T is 0.002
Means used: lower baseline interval 22.5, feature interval 22.5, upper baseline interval 22.6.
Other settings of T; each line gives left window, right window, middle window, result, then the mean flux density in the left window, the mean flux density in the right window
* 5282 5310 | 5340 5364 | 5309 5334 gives 0.02 mag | 23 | 22.3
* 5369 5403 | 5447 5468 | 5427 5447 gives -0.03 mag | 22.3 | 22.2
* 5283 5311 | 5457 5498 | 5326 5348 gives 0.05 mag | 23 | 22.5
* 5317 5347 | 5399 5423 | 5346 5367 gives -0.03 mag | 22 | 22.3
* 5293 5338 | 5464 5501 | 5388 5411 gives 0.02 mag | 22.7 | 22.6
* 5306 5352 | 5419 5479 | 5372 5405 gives 0.01 mag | 22.3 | 22.7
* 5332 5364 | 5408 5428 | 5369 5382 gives 0.03 mag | 22.4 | 22.4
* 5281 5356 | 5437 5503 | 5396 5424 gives 0.01 mag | 22.6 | 22.6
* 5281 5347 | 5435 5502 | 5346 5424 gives 0.00 mag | 22.6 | 22.6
